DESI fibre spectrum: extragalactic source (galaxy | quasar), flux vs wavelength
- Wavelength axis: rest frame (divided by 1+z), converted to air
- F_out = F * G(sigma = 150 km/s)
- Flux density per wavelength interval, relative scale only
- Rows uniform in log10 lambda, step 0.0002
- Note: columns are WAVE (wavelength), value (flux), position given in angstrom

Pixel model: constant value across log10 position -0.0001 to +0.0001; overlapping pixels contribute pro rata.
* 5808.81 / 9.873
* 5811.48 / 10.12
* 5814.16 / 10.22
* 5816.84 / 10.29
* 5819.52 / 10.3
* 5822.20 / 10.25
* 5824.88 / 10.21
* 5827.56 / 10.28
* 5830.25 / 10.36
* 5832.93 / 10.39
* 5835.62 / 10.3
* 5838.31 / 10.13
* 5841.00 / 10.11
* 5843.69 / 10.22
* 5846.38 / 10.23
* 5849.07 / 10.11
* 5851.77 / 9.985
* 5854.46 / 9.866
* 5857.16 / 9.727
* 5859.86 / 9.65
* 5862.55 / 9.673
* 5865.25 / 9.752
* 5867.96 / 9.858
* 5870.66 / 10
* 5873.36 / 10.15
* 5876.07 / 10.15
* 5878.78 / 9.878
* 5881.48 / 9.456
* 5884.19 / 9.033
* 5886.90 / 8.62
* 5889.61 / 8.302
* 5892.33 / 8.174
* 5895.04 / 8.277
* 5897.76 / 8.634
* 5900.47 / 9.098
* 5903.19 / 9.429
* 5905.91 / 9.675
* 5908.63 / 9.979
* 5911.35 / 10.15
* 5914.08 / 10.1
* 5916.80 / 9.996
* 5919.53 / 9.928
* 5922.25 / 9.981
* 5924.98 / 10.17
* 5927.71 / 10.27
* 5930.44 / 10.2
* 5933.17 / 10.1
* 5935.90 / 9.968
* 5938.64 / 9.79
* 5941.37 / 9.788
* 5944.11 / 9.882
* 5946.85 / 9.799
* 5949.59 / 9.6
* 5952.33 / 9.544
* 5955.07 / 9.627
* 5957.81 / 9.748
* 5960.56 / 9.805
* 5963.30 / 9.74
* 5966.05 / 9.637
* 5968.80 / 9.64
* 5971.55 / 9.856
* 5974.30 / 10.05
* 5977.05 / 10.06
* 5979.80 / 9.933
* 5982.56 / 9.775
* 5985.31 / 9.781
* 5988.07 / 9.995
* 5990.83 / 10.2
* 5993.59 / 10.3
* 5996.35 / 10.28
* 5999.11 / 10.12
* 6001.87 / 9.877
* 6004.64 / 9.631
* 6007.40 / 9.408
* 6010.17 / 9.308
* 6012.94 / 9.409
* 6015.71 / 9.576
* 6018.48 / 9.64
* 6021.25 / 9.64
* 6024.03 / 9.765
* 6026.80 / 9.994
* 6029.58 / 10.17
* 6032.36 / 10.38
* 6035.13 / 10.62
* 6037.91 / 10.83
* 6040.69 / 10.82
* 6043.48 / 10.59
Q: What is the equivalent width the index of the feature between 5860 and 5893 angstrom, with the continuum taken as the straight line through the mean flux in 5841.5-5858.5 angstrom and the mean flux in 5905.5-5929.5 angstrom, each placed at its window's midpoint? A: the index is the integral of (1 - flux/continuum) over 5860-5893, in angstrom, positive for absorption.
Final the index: 1.9 angstrom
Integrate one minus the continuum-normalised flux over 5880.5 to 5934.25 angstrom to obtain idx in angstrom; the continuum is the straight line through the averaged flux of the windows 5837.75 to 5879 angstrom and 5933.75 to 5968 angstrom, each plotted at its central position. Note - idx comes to 2.03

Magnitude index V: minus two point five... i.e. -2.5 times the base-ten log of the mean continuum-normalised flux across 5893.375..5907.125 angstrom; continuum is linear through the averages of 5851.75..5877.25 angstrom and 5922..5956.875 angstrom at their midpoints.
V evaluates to 0.10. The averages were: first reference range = 9.88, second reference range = 9.9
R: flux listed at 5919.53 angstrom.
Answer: 9.928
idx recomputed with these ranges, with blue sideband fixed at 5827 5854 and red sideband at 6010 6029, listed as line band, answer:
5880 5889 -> 1.0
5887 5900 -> 2.1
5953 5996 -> -0.4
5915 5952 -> -0.1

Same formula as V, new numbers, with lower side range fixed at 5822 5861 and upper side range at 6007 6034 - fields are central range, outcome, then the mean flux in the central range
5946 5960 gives 0.02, 9.67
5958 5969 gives 0.02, 9.71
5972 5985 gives -0.01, 9.94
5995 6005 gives -0.02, 10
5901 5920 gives 0.01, 9.85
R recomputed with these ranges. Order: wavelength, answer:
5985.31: 9.781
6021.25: 9.64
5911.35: 10.15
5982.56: 9.775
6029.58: 10.17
